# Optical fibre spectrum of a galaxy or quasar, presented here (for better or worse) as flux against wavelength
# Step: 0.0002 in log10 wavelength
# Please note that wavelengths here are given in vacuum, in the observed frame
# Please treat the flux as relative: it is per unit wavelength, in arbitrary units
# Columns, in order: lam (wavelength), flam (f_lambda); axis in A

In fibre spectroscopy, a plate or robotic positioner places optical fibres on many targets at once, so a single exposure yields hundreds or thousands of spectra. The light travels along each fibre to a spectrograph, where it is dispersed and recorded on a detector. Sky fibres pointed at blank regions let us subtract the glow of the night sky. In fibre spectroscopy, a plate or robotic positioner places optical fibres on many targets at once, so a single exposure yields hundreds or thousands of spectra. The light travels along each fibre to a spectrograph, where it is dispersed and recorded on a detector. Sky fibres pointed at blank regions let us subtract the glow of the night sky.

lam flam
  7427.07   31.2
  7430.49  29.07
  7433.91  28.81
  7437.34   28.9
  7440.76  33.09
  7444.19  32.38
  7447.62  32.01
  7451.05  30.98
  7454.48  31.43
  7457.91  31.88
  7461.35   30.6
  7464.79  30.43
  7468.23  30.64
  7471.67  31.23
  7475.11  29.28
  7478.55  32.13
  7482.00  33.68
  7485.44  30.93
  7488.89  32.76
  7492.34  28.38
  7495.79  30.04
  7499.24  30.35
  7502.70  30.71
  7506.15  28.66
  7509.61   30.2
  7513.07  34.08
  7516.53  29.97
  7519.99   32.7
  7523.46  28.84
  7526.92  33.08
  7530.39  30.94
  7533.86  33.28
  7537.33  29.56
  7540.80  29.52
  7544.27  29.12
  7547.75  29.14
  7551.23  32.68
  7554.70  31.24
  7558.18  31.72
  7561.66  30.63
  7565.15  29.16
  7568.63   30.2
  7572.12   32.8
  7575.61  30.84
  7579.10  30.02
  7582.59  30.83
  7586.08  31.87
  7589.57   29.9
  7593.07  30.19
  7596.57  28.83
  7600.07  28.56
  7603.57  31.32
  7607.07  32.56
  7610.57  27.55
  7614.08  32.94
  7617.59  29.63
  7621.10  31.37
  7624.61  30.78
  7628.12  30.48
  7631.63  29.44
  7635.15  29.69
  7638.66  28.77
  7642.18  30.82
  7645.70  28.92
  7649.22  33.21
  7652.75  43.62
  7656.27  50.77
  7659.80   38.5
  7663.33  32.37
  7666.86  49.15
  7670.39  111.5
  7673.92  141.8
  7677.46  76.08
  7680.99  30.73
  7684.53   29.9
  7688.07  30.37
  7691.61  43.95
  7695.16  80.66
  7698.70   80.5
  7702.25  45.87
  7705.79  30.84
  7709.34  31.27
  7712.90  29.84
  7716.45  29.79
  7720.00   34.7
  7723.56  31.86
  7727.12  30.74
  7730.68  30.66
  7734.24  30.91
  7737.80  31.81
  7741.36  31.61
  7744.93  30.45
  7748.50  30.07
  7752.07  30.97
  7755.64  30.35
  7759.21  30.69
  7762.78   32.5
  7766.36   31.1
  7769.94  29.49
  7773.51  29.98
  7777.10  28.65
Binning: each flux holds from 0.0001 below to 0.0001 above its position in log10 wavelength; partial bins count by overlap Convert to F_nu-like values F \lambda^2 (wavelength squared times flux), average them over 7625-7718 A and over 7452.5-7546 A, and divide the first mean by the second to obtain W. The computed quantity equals 1.58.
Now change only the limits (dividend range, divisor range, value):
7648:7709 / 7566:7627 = 1.85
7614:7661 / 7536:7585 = 1.12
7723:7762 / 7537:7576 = 1.06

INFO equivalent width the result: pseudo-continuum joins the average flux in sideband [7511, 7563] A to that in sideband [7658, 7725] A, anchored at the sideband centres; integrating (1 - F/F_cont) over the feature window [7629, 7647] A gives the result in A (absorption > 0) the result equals 6.0 A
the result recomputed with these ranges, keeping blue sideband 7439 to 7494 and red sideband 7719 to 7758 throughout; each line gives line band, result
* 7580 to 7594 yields 0.27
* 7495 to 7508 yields 0.58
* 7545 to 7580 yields 0.55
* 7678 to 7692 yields -2.34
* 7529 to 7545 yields 0.39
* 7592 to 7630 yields 1.09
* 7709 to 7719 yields 0.23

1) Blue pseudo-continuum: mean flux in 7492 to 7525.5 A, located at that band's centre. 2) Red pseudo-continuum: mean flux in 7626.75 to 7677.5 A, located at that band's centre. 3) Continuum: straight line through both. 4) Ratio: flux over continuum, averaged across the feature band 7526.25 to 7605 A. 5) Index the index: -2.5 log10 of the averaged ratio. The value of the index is 0.23 mag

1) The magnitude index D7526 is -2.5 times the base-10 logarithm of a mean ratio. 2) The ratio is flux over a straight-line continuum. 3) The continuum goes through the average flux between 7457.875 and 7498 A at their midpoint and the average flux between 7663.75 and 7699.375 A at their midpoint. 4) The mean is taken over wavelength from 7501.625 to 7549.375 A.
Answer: 0.26 mag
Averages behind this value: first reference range 31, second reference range 65.7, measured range 30.7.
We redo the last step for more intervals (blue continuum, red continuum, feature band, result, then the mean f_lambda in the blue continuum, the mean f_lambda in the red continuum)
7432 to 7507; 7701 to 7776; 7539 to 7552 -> 0.042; 30.9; 31.6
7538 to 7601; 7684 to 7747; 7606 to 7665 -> 0.031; 30.4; 38.2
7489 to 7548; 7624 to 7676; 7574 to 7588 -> 0.248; 30.6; 47.9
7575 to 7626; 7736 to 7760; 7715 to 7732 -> -0.028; 30.5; 30.9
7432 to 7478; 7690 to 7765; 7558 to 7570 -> 0.106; 30.9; 37.1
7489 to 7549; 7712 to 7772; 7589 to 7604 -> 0.041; 30.6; 31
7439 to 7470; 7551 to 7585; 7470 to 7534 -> 0.007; 31.5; 31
